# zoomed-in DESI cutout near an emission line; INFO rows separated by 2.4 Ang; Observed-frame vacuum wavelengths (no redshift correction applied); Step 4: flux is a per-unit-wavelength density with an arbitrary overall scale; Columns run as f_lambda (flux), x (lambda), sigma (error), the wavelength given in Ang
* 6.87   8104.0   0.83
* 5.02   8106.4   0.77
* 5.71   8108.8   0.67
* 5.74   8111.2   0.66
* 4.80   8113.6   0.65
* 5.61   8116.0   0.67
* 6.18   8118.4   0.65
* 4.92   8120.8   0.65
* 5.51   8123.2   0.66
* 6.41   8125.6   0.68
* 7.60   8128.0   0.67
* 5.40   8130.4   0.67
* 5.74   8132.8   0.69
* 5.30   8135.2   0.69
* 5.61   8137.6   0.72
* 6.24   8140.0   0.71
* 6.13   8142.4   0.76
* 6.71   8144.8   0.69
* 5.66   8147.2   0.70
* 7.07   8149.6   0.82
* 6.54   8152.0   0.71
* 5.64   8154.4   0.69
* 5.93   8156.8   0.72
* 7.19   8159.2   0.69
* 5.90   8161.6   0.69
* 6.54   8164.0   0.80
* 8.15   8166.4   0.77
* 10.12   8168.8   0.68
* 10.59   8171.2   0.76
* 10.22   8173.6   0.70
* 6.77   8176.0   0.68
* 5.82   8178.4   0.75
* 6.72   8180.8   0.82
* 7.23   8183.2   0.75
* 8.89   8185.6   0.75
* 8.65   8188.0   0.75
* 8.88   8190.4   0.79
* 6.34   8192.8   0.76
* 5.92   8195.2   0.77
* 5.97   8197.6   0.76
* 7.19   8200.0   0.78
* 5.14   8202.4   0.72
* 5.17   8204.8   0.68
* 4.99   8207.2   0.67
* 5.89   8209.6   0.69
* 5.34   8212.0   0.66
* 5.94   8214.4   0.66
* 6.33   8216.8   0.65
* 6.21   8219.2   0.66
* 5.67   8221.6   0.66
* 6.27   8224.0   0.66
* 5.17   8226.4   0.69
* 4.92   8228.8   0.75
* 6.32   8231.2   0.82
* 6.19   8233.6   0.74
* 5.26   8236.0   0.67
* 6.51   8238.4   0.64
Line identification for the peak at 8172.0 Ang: [S II] 6716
